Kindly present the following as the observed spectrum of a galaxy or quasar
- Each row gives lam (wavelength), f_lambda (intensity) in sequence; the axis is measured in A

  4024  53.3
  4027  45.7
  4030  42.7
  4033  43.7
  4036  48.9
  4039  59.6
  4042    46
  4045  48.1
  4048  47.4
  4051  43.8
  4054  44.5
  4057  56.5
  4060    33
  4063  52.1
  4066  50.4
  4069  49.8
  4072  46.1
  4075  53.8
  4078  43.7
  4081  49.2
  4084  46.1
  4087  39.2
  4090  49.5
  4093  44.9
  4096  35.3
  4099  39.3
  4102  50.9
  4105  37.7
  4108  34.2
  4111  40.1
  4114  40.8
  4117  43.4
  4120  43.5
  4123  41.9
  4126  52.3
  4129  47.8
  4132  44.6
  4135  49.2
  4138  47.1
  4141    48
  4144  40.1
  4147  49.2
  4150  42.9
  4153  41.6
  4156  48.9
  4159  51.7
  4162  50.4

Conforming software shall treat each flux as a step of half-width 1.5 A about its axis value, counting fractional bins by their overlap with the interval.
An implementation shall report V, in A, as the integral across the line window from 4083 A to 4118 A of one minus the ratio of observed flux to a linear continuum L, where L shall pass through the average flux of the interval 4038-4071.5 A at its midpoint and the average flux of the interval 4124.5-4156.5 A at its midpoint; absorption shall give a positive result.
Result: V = 4.1 A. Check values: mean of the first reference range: 48.1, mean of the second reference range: 46.4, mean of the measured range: 41.7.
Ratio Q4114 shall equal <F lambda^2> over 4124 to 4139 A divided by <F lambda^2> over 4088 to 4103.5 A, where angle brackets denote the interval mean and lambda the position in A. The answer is 1.12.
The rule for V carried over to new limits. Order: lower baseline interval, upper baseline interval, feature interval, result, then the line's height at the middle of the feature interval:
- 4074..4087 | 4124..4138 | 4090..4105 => 1.4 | 47.3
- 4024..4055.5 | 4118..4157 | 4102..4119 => 2.2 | 46.3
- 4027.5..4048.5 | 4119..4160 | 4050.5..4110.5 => 3.0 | 47.3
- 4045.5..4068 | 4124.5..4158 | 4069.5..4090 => 0.0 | 46.8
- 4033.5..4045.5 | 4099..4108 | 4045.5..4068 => 0.5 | 48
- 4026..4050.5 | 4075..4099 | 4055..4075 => -1.1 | 45.8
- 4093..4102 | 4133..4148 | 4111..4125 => 0.3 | 43.6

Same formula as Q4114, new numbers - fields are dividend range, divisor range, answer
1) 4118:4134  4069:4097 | 1.03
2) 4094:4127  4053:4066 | 0.91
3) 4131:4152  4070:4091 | 1.01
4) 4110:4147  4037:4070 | 0.97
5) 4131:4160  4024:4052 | 1.02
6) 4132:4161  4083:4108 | 1.13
